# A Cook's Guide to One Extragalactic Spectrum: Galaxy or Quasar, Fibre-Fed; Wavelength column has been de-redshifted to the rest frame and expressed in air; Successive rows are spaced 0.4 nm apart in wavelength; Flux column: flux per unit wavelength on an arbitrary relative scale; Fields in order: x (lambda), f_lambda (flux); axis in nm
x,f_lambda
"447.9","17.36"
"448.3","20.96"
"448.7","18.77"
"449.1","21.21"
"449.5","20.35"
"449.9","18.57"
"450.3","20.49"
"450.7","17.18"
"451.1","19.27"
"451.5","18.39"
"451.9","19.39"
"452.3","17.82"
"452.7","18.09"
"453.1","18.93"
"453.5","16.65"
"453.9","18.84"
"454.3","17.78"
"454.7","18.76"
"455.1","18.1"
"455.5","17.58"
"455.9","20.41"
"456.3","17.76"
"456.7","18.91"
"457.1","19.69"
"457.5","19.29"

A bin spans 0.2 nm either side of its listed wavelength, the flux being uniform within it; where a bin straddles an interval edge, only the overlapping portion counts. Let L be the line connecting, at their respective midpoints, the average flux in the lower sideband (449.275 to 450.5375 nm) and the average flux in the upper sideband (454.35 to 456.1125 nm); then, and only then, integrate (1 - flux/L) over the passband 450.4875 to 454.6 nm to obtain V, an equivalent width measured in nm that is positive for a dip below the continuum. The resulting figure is 0.201 nm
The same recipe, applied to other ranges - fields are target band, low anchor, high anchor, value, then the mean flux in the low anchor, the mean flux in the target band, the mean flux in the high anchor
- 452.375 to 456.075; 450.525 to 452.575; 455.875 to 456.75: 0.06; 18.4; 18.3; 18.8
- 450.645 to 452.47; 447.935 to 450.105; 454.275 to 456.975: 0.07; 19.8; 18.5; 18.6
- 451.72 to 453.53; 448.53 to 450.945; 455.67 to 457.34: 0.09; 19.4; 18.3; 19.2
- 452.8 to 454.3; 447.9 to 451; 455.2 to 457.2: 0.08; 19.5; 18.1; 18.8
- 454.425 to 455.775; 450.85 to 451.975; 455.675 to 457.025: 0.05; 18.9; 18.3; 19.1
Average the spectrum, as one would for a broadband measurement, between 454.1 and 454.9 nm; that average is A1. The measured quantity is 18.3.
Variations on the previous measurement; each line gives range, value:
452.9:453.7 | 17.8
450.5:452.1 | 18.6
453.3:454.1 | 17.7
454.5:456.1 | 18.7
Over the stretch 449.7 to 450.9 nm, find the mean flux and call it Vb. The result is 18.7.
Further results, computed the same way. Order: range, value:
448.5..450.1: 19.7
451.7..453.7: 18.2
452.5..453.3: 18.5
